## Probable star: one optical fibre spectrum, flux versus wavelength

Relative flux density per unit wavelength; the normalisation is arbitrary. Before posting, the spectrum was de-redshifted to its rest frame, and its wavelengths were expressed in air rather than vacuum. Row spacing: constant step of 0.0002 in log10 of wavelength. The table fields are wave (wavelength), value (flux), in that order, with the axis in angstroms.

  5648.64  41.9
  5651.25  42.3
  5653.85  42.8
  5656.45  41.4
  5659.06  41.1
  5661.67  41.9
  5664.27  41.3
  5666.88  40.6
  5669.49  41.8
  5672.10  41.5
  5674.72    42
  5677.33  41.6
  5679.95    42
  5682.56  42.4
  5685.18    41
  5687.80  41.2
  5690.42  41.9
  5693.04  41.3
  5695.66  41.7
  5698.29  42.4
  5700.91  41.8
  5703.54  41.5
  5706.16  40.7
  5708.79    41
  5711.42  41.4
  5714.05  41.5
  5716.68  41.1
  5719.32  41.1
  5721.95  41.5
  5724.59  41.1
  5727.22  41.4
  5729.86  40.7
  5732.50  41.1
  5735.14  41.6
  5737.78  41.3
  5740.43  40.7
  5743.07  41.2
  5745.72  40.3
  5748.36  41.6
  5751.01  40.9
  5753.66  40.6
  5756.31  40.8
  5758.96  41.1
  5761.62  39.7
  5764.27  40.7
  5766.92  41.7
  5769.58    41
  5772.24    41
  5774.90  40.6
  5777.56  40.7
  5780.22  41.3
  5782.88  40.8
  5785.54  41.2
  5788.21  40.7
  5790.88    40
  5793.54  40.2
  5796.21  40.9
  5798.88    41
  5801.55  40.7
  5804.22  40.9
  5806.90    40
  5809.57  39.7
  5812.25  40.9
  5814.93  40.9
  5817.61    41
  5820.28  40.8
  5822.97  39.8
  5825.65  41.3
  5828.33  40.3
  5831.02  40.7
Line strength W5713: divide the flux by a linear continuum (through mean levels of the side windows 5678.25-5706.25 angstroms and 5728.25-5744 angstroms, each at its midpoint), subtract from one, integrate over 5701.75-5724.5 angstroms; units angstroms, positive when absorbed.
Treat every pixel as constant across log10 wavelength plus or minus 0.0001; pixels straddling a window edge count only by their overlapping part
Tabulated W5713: 0.1 angstroms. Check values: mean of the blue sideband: 41.7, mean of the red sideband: 41.1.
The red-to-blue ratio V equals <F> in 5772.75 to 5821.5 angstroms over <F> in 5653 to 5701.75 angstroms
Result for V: 1.0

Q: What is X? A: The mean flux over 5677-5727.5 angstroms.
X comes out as 41.5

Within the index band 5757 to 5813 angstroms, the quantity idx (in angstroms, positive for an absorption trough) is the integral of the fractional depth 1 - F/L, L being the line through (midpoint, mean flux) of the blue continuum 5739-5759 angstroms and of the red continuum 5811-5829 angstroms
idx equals 0.1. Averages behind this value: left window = 40.9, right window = 40.7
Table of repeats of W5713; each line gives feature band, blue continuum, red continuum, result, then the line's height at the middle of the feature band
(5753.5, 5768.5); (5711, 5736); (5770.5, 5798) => 0.1 angstroms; 40.9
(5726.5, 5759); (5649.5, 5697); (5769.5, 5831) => 0.1 angstroms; 41.1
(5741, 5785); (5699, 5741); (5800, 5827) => 0.1 angstroms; 41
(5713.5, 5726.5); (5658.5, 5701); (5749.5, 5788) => 0.0 angstroms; 41.3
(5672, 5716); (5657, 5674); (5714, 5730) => -0.3 angstroms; 41.3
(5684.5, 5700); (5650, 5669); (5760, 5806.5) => -0.1 angstroms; 41.4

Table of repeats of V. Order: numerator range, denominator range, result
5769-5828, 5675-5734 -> 0.98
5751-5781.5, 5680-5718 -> 0.98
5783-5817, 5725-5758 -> 0.99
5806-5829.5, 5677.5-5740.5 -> 0.98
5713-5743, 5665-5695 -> 0.99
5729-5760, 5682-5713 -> 0.99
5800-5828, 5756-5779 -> 0.99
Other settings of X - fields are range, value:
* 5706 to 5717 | 41.2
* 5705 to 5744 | 41.2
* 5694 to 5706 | 41.7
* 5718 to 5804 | 40.9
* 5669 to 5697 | 41.7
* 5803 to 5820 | 40.6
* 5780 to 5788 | 41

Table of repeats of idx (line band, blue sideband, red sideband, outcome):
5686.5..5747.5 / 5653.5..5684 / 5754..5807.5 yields 0.0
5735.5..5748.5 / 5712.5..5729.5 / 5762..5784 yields 0.0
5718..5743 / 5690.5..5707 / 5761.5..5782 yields 0.1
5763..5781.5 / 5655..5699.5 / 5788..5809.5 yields -0.1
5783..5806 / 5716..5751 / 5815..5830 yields 0.1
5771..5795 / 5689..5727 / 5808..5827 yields 0.1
